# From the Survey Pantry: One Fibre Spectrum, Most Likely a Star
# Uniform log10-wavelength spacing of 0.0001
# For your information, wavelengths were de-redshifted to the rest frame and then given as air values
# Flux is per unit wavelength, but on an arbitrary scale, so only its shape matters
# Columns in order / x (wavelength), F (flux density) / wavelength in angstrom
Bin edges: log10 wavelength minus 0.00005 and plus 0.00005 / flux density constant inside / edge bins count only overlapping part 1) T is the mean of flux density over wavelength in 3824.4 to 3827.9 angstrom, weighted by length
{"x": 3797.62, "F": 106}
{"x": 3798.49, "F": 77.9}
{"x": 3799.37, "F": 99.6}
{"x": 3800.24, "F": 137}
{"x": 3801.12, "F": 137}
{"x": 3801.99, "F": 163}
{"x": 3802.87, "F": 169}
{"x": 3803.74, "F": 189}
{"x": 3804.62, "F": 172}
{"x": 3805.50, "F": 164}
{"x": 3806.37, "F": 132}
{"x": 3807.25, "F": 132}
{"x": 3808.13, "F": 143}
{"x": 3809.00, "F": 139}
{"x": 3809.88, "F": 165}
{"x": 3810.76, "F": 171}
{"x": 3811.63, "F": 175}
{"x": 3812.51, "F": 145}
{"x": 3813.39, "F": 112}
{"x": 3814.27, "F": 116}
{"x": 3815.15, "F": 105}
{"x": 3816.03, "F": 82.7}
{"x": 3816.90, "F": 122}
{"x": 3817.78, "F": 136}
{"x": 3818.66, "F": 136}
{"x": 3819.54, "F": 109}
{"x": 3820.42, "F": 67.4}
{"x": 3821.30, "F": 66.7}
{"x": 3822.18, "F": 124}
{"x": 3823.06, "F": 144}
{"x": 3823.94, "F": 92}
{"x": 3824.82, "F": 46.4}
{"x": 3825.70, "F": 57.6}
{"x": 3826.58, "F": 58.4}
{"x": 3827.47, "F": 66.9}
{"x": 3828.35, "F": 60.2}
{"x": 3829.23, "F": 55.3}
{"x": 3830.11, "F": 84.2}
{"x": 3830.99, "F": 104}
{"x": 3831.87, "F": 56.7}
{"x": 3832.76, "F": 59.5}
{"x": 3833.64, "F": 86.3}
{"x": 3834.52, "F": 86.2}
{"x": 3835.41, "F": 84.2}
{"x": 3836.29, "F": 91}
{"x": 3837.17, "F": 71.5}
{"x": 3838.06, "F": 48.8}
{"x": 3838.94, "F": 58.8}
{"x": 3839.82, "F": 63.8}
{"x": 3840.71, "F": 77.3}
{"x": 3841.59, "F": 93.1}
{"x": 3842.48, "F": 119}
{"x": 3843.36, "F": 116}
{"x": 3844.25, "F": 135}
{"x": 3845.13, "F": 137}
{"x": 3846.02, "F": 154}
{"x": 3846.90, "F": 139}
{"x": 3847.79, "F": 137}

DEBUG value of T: 57.2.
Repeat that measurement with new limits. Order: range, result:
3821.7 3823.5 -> 133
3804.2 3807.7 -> 150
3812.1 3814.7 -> 124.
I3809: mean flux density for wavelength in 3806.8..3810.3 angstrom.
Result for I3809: 145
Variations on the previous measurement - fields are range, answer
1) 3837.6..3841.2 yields 62.7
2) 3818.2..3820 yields 122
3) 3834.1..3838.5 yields 76.2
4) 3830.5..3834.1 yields 76.8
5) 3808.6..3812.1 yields 163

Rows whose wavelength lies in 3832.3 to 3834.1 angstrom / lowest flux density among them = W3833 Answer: 59.5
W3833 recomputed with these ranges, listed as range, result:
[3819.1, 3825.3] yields 46.4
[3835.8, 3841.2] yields 48.8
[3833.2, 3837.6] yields 71.5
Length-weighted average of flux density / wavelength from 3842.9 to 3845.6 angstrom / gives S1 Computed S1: 129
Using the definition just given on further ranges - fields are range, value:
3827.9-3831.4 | 75.8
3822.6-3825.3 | 93.9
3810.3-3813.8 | 151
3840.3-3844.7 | 109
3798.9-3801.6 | 125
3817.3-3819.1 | 136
